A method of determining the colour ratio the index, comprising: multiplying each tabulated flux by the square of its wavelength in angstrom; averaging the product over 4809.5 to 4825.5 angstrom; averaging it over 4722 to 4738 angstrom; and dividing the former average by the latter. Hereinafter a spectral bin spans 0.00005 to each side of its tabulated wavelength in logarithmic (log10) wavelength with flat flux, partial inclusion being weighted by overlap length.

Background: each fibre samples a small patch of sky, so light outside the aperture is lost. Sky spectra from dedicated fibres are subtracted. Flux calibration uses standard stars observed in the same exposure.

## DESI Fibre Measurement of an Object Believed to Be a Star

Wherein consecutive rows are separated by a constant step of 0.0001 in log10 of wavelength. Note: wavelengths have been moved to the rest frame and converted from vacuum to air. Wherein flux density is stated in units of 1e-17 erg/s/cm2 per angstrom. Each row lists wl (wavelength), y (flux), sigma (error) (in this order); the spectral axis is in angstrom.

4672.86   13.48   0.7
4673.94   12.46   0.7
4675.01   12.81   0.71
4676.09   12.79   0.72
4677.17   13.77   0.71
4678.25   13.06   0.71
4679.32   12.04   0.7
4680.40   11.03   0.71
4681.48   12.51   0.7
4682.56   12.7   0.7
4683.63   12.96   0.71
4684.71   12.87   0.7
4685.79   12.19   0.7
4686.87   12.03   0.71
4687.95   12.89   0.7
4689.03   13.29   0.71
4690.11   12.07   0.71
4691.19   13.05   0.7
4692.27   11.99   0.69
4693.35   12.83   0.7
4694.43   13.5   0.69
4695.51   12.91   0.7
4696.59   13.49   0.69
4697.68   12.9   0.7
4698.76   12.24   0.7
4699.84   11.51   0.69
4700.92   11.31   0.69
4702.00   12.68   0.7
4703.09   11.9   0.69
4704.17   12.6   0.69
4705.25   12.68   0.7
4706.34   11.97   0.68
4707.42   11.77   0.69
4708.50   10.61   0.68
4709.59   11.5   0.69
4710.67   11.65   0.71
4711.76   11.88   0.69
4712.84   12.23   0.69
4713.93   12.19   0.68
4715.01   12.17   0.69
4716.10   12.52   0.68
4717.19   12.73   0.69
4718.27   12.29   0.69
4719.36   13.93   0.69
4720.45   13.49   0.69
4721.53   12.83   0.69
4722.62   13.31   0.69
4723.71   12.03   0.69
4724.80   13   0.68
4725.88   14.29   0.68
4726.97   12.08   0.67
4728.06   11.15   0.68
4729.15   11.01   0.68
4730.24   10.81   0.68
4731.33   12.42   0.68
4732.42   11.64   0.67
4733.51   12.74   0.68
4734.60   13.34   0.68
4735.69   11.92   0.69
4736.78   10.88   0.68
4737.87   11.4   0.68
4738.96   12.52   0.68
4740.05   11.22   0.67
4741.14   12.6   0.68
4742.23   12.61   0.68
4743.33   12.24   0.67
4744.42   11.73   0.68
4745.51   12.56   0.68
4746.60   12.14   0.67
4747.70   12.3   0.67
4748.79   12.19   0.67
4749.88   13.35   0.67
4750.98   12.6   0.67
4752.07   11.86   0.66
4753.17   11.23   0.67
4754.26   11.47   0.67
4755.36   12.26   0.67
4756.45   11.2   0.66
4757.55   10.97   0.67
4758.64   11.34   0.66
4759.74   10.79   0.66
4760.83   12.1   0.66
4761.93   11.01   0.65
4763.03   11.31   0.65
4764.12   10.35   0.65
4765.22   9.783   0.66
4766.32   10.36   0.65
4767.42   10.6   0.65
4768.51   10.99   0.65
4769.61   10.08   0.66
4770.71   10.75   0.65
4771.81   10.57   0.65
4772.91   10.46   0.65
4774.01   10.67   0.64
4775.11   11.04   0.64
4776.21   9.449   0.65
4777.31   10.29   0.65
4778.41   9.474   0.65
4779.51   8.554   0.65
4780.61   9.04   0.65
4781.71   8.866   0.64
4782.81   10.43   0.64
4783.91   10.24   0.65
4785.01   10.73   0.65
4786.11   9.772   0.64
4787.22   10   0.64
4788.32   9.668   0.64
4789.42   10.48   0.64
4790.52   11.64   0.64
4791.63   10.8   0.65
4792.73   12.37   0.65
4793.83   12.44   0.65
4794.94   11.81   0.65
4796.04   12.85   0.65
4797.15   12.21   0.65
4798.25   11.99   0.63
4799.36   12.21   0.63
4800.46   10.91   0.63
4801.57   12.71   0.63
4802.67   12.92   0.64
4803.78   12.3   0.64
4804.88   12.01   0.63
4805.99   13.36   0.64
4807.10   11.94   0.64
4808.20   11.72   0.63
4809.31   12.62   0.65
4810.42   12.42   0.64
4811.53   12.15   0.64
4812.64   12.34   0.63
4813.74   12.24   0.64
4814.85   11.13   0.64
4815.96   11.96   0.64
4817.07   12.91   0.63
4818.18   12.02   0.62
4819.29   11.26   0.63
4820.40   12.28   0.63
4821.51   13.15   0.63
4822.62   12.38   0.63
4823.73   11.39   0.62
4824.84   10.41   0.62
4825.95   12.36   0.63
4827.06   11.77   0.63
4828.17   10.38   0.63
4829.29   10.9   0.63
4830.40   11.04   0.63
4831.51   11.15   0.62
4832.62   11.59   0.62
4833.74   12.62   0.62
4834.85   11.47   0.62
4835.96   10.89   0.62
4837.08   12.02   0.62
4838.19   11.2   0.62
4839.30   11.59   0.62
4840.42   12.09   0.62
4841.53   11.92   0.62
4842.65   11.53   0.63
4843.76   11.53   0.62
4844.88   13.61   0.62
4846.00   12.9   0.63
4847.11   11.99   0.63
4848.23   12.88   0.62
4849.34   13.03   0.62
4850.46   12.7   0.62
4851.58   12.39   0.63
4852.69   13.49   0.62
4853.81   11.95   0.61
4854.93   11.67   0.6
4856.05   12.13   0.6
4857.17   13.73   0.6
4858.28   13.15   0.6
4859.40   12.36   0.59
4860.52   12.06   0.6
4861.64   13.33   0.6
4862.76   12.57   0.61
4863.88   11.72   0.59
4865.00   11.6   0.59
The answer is 1.03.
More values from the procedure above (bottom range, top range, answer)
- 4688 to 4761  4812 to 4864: 1.04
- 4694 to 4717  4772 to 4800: 0.91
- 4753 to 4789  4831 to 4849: 1.18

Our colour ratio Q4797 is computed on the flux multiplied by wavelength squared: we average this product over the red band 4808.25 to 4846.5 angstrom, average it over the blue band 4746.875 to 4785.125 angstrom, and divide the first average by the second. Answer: 1.12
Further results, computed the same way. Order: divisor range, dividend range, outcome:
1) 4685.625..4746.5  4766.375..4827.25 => 0.95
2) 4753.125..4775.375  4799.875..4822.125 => 1.14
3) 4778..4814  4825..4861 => 1.08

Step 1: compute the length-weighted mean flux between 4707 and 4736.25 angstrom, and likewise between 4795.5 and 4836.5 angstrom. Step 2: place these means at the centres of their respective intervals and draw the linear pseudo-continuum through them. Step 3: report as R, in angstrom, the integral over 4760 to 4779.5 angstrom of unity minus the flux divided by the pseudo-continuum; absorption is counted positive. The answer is 2.6 angstrom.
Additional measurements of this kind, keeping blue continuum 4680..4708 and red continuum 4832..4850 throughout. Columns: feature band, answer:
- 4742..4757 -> 0.24 angstrom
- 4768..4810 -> 3.88 angstrom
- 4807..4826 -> 0.14 angstrom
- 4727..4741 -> 0.64 angstrom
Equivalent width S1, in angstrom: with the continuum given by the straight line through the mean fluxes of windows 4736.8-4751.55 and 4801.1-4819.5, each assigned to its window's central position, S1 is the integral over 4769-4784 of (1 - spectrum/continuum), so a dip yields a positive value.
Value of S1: 2.75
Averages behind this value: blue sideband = 12.2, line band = 9.99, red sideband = 12.3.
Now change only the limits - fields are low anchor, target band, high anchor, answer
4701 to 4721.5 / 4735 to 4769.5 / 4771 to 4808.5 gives 0.1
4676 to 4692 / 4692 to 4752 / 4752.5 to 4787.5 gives -3.3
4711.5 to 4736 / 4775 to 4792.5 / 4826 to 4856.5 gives 3.1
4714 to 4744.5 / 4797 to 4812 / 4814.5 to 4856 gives -0.2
